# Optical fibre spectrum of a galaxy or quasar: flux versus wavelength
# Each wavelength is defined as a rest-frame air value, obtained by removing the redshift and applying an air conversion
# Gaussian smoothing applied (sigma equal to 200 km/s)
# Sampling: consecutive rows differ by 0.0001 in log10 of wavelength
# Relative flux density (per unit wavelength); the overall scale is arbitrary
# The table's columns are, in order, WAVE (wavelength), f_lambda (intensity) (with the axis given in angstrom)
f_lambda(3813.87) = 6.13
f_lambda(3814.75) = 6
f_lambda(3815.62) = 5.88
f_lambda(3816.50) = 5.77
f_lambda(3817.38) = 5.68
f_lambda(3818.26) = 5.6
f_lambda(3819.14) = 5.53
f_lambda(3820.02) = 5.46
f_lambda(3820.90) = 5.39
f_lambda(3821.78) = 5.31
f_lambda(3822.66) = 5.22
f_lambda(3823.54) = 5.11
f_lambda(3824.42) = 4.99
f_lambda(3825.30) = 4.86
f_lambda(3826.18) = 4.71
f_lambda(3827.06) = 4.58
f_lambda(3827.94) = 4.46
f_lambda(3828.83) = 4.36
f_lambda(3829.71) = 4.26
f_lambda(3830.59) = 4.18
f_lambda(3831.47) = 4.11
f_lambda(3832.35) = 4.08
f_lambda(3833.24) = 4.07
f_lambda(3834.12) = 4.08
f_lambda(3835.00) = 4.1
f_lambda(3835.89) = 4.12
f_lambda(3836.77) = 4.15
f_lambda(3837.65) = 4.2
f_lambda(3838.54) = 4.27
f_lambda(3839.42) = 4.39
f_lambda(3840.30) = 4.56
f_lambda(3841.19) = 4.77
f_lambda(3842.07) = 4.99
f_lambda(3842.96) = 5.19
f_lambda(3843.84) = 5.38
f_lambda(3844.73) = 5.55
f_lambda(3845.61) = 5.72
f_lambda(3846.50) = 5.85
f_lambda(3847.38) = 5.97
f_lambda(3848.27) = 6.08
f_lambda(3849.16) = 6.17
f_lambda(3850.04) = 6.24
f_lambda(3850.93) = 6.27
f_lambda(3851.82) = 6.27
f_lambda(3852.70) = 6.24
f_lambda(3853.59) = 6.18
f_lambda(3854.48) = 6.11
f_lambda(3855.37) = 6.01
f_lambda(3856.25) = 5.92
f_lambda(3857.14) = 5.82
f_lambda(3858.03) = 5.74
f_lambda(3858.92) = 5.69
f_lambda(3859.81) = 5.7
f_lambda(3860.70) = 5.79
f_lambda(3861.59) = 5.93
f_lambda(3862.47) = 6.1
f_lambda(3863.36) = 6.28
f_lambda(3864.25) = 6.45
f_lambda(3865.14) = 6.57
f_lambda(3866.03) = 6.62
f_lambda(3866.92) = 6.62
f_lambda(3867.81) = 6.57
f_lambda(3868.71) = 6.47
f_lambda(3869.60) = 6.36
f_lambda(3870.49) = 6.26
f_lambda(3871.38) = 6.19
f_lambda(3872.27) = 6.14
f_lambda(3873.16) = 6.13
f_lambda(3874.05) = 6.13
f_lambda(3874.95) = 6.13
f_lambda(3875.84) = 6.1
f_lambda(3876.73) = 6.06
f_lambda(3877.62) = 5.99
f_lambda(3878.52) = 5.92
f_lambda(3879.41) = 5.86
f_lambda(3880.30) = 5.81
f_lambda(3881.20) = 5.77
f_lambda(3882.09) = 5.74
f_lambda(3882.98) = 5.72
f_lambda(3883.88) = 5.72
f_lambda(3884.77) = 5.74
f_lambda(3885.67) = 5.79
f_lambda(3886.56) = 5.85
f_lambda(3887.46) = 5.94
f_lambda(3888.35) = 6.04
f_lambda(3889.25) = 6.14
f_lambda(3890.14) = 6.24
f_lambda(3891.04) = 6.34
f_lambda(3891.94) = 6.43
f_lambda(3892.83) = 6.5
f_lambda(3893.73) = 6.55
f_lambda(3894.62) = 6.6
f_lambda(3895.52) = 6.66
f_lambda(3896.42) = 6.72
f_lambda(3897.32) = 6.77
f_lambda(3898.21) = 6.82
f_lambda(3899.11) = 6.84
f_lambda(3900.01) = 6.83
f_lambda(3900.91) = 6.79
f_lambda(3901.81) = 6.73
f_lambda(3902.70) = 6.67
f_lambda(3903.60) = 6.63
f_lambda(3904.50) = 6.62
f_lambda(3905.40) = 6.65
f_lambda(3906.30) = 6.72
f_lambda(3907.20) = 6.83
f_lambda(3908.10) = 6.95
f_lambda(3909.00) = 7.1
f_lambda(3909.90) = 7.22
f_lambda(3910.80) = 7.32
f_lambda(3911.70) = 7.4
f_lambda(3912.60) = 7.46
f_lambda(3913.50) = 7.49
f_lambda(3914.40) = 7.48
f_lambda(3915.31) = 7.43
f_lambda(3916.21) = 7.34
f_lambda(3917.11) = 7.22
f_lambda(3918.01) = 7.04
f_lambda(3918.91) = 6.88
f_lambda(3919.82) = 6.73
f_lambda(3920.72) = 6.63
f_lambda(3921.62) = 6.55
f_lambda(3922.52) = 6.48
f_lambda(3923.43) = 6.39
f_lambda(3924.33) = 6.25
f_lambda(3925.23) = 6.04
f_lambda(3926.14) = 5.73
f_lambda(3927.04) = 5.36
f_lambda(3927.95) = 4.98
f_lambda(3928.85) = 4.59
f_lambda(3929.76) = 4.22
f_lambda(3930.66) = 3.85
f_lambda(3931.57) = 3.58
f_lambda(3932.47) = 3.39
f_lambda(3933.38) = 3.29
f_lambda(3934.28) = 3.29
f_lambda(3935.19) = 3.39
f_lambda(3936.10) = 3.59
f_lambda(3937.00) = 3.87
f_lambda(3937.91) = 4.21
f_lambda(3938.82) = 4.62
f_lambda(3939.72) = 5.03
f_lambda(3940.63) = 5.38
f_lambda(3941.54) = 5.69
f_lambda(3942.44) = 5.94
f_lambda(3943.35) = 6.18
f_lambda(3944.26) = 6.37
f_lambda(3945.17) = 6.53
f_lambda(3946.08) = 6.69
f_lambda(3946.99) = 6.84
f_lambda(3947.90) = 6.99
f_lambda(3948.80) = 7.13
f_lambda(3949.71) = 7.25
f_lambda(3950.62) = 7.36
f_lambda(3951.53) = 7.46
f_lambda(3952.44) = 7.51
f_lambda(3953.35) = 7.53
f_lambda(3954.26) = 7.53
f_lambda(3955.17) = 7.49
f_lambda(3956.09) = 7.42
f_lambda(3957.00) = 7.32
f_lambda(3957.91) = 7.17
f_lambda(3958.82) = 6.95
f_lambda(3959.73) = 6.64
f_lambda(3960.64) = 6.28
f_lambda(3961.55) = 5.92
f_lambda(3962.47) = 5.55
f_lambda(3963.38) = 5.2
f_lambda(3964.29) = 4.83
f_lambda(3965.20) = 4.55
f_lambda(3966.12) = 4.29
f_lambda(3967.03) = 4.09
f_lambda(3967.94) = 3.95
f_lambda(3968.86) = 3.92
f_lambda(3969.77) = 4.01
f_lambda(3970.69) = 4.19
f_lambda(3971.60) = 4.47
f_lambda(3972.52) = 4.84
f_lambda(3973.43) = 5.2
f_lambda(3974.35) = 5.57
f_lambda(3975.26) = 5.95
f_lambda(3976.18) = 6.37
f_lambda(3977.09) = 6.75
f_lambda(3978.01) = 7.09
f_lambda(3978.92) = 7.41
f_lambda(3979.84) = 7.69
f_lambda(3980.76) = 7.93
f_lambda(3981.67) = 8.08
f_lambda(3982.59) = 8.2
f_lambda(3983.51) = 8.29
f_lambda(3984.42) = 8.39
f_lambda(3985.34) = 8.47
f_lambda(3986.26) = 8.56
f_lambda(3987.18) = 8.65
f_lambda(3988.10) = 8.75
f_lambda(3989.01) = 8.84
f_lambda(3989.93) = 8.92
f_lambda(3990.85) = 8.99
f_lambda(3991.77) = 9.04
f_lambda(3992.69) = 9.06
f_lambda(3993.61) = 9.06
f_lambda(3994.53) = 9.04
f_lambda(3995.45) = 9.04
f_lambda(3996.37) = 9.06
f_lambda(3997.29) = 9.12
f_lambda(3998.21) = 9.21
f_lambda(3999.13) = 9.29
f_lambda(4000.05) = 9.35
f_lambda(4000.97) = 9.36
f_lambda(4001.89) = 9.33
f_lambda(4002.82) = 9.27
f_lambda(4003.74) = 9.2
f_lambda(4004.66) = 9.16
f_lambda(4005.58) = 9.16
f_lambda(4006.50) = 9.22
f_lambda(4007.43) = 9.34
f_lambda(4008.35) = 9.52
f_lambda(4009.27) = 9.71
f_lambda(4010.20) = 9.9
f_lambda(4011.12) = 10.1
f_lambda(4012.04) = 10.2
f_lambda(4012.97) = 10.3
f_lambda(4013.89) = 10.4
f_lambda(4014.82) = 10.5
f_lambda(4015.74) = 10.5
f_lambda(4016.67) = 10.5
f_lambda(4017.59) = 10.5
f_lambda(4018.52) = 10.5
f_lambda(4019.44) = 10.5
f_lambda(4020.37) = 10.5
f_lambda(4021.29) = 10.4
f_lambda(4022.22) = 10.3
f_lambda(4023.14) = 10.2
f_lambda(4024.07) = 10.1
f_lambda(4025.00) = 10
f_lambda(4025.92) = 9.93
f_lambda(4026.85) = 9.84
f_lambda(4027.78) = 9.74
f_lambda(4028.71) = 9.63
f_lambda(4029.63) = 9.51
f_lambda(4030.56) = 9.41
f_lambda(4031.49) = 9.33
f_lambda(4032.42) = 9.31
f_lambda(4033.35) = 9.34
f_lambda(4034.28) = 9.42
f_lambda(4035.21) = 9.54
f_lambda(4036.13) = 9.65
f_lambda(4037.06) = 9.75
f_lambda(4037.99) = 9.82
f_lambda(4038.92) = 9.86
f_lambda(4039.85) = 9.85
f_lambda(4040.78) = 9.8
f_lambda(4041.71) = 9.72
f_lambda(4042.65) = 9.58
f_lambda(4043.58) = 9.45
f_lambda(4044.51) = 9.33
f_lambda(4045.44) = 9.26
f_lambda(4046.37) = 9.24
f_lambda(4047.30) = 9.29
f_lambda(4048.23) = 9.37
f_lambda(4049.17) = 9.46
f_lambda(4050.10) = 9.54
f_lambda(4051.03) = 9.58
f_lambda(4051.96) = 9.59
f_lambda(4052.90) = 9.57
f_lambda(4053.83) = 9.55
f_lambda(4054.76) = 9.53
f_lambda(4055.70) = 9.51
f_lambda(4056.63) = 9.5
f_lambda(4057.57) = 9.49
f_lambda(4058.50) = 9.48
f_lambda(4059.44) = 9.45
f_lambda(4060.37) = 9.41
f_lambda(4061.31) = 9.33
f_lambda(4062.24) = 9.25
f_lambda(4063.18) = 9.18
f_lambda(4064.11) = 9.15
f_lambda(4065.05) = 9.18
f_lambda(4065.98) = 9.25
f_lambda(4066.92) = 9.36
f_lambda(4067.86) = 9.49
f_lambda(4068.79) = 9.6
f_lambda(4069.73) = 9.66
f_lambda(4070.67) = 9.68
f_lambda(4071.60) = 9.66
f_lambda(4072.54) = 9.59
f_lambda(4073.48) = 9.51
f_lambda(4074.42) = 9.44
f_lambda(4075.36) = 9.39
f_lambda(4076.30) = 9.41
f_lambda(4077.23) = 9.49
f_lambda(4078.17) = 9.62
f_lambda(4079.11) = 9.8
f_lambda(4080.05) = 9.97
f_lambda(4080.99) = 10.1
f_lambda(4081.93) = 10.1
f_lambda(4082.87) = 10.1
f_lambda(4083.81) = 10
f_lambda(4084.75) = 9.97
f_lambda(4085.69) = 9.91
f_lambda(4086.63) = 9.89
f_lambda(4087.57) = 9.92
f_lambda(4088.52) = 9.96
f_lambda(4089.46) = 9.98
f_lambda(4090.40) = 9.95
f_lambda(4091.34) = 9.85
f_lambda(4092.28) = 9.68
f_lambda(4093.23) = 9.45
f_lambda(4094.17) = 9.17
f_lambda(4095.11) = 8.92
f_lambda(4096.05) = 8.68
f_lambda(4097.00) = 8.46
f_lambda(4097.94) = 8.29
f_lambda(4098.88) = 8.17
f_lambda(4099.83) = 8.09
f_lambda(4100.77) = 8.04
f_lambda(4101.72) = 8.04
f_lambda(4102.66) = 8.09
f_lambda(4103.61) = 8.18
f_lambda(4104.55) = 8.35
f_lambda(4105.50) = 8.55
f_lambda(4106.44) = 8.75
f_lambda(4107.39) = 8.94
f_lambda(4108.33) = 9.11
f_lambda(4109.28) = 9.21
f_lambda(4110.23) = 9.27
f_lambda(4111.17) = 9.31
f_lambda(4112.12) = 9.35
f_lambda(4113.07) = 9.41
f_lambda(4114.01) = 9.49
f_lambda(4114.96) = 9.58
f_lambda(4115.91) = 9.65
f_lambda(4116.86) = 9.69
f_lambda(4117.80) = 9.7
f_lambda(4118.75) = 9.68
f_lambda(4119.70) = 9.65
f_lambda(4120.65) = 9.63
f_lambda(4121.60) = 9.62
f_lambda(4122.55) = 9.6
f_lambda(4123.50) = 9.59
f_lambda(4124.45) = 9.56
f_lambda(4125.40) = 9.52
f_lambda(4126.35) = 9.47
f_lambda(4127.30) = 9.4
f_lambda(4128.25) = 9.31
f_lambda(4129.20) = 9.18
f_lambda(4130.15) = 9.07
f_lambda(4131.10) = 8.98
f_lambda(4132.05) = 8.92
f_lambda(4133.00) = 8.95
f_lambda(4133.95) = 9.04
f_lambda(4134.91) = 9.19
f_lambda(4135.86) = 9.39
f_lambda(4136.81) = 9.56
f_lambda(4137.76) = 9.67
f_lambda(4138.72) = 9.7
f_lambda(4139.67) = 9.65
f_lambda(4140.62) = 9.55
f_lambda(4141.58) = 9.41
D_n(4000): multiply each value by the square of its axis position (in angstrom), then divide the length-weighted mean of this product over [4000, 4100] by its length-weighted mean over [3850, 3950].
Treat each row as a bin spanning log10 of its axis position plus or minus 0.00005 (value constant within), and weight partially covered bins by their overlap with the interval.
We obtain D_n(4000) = 1.7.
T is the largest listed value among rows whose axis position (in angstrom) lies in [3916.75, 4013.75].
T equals 10.3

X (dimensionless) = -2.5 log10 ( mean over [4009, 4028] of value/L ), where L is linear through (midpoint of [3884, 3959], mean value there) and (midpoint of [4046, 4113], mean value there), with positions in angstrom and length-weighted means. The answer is -0.248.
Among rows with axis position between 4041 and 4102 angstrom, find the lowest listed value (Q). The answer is 8.04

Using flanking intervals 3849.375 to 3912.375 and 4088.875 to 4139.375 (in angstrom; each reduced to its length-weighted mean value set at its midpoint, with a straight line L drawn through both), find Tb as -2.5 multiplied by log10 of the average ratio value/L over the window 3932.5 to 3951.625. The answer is 0.28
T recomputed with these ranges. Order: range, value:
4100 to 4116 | 9.65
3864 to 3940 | 7.49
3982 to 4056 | 10.5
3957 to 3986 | 8.47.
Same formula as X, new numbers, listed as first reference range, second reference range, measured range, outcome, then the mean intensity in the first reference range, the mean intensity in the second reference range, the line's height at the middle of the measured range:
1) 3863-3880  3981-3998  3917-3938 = 0.399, 6.25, 8.75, 7.44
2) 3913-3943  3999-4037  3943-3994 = 0.089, 5.46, 9.81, 7.42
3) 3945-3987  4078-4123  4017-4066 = -0.196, 6.49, 9.31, 8.07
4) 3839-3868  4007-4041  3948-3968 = 0.288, 5.87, 9.94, 8.36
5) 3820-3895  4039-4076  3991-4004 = -0.106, 5.61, 9.47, 8.31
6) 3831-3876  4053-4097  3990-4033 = -0.149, 5.62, 9.57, 8.44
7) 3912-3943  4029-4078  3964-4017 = -0.059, 5.52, 9.49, 7.5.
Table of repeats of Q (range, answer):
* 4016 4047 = 9.24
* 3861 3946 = 3.29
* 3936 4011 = 3.59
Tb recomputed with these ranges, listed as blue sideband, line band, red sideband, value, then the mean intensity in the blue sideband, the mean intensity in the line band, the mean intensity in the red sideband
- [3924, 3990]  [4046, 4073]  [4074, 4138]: -0.14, 6.04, 9.45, 9.31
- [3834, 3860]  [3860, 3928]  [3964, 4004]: -0.06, 5.41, 6.45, 7.41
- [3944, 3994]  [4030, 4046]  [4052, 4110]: -0.14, 6.83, 9.55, 9.32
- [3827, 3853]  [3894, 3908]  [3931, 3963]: -0.22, 4.96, 6.73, 5.92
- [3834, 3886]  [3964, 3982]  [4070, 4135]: 0.32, 5.75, 5.55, 9.32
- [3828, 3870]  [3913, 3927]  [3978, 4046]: 0.07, 5.45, 6.74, 9.41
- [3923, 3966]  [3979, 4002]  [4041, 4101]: -0.23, 5.72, 8.76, 9.45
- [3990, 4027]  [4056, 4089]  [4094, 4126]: -0.04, 9.71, 9.61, 9.04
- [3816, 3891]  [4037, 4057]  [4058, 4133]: -0.12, 5.56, 9.55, 9.34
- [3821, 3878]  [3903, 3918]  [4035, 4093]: -0.07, 5.49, 7.11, 9.61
